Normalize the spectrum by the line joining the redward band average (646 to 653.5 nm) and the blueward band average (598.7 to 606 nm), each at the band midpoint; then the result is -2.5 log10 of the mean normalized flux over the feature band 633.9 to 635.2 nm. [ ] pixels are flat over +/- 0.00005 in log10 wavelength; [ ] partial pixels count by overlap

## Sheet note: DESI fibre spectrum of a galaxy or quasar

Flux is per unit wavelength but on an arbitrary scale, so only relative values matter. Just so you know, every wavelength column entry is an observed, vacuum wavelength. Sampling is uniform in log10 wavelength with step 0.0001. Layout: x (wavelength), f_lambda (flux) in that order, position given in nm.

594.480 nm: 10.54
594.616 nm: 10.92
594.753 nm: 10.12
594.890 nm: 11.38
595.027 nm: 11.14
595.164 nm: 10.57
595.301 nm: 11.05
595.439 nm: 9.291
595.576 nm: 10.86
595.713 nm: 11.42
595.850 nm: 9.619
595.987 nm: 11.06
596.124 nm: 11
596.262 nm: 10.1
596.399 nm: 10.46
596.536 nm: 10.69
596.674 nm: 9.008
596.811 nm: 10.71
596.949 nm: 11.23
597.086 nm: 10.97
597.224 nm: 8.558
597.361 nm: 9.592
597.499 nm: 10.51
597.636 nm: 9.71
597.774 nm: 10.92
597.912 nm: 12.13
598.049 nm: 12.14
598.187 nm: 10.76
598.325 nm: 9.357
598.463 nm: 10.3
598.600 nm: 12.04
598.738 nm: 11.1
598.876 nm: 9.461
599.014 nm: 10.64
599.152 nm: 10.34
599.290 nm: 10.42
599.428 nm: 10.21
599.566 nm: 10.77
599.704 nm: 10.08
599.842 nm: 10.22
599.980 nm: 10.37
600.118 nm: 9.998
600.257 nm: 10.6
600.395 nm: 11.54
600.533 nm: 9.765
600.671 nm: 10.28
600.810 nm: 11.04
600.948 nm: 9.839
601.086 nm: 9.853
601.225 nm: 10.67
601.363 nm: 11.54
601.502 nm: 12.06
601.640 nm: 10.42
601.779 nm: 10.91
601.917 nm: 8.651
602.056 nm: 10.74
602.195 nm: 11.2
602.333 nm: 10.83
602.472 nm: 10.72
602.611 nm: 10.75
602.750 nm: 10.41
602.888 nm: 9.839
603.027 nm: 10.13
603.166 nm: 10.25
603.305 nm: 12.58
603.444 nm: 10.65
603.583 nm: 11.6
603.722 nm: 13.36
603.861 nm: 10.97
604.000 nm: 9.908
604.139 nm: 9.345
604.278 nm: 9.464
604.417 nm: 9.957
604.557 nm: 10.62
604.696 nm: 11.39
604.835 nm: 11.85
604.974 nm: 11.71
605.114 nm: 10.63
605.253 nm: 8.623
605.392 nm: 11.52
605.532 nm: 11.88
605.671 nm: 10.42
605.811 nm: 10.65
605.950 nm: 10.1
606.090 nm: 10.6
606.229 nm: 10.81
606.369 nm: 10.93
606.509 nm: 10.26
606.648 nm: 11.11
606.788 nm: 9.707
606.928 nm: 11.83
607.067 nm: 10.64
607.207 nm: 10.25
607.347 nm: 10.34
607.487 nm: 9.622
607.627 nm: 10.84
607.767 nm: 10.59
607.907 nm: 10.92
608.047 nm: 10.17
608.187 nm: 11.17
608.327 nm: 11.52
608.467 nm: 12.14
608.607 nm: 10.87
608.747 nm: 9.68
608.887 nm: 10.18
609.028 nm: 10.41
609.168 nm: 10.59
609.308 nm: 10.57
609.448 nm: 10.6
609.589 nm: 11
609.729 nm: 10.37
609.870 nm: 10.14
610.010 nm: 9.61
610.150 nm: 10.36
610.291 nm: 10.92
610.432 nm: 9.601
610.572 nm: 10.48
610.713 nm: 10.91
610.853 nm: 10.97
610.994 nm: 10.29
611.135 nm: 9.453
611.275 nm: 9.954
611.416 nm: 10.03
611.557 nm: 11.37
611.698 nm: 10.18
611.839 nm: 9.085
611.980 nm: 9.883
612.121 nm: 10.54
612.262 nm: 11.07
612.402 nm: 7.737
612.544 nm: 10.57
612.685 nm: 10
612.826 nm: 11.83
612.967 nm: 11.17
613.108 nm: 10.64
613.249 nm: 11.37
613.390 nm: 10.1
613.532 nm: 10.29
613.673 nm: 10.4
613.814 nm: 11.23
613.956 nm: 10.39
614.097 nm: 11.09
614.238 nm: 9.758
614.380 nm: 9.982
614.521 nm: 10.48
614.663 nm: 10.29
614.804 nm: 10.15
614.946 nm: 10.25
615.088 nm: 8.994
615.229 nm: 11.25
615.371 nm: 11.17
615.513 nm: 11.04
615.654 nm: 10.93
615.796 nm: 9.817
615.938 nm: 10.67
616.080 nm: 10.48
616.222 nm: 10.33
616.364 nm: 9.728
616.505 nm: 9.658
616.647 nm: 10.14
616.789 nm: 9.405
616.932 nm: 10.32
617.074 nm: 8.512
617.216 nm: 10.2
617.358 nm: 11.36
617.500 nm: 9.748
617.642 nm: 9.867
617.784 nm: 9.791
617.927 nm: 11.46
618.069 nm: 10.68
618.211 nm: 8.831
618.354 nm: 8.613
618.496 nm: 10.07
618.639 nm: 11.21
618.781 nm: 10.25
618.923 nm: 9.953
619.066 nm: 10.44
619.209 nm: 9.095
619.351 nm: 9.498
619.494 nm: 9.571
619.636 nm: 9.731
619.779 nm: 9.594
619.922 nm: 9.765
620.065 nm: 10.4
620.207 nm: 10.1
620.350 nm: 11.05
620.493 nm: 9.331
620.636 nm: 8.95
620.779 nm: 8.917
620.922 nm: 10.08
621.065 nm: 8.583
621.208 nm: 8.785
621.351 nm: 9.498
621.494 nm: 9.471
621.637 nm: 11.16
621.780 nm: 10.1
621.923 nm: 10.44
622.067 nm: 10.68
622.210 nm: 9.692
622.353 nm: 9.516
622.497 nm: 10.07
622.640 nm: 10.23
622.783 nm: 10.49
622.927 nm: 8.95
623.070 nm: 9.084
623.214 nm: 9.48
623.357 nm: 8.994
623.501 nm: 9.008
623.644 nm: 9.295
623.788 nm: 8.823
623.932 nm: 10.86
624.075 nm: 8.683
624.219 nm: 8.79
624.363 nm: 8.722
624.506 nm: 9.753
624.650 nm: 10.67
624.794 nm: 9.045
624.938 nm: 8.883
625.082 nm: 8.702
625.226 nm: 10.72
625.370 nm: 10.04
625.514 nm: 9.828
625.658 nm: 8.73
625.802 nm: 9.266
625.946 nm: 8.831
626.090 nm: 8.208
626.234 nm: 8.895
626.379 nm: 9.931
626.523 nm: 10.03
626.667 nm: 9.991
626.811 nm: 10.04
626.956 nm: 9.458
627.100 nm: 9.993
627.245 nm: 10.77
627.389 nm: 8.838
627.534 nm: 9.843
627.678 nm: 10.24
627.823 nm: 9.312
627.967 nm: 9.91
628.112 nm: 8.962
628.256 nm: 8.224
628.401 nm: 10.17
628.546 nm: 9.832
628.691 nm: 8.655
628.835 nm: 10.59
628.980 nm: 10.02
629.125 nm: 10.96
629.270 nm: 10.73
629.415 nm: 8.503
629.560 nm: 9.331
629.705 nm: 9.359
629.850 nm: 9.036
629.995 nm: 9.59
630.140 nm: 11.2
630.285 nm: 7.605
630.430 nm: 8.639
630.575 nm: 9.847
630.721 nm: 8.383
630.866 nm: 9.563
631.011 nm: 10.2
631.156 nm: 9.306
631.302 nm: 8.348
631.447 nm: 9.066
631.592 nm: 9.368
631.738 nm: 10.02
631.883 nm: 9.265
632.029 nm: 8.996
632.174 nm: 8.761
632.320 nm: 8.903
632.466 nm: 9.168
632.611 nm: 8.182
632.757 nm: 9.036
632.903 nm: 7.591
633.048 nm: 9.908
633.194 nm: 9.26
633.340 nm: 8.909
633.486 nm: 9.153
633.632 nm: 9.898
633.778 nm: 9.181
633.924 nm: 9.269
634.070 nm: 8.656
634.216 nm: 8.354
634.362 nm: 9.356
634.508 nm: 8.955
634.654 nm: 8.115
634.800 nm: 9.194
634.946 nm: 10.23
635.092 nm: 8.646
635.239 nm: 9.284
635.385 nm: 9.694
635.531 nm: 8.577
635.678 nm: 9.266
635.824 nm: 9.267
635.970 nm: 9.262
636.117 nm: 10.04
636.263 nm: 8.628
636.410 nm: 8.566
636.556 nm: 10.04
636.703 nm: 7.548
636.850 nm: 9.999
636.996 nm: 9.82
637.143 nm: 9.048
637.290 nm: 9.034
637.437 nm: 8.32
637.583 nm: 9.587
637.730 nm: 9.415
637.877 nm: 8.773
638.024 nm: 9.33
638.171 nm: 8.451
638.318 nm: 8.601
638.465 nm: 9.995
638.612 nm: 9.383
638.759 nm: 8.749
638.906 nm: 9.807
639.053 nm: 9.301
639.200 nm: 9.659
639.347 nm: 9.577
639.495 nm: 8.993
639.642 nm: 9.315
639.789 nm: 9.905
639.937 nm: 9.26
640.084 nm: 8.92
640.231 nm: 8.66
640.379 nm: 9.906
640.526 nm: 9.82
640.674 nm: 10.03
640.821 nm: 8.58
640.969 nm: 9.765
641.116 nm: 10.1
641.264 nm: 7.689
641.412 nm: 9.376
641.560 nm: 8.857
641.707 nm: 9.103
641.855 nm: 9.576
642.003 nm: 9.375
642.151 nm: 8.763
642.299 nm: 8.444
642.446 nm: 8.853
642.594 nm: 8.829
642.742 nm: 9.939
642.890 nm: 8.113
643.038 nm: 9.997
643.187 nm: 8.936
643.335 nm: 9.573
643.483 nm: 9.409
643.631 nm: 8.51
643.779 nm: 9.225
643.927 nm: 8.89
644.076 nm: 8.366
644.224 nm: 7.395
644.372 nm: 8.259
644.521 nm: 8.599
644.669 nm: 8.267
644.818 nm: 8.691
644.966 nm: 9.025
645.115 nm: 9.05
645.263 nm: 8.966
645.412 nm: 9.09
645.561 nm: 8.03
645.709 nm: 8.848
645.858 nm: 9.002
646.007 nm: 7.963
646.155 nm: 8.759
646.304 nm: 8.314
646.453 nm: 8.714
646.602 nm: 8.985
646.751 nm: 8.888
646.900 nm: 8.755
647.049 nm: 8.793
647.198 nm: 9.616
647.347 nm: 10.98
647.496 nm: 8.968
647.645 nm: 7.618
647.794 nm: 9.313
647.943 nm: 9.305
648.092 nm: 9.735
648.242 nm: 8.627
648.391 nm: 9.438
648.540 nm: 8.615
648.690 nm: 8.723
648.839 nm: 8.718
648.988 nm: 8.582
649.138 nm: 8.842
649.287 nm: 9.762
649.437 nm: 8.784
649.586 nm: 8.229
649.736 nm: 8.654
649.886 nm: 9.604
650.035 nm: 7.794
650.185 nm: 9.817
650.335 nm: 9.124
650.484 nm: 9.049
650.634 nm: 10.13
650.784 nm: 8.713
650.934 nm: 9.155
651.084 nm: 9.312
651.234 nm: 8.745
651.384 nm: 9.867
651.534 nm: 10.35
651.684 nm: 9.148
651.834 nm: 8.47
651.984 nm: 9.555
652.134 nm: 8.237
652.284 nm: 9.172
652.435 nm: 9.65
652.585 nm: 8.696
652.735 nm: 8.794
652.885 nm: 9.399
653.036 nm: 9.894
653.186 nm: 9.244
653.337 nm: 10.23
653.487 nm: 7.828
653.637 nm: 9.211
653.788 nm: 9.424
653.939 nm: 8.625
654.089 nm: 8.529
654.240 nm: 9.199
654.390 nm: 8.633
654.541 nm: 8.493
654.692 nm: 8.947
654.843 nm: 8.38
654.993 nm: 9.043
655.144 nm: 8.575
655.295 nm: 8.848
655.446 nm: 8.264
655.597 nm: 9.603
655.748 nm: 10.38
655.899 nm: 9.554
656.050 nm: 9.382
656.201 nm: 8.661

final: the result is 0.07 mag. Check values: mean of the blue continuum 10.6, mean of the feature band 8.97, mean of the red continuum 9.07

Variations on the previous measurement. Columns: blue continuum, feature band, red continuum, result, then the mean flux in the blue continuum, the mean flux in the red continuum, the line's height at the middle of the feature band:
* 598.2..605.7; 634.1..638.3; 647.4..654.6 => 0.05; 10.6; 9.05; 9.53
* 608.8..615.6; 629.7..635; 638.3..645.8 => 0.04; 10.4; 9.07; 9.5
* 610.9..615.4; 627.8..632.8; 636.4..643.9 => 0.03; 10.3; 9.2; 9.61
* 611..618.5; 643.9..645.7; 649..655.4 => 0.09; 10.2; 9.04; 9.28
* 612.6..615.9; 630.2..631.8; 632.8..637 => 0.03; 10.6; 9.12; 9.39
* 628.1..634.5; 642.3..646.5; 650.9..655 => 0.05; 9.26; 9.08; 9.15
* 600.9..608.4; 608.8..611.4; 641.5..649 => 0.01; 10.7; 8.89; 10.5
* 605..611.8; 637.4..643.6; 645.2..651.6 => 0.01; 10.5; 9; 9.31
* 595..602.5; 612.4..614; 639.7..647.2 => -0.06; 10.5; 8.95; 10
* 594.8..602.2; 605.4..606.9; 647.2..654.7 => -0.04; 10.5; 9.09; 10.3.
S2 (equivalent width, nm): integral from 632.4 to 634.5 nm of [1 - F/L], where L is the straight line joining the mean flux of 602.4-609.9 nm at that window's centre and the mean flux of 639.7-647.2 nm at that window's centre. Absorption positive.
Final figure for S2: 0.09 nm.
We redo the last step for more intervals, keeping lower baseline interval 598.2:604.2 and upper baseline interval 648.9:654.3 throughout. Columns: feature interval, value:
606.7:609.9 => -0.071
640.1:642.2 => 0.036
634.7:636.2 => 0.042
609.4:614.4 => -0.044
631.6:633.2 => 0.110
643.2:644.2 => 0.046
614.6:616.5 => -0.036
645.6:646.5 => 0.068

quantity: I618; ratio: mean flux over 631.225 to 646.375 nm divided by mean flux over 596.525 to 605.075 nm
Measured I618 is 0.9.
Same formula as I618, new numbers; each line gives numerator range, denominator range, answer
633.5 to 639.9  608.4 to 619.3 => 0.89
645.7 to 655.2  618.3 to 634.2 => 0.95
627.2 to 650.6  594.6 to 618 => 0.87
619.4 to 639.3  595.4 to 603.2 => 0.89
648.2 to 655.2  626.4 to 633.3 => 0.96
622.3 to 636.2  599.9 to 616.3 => 0.89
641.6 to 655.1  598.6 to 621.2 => 0.86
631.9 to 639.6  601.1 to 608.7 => 0.85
